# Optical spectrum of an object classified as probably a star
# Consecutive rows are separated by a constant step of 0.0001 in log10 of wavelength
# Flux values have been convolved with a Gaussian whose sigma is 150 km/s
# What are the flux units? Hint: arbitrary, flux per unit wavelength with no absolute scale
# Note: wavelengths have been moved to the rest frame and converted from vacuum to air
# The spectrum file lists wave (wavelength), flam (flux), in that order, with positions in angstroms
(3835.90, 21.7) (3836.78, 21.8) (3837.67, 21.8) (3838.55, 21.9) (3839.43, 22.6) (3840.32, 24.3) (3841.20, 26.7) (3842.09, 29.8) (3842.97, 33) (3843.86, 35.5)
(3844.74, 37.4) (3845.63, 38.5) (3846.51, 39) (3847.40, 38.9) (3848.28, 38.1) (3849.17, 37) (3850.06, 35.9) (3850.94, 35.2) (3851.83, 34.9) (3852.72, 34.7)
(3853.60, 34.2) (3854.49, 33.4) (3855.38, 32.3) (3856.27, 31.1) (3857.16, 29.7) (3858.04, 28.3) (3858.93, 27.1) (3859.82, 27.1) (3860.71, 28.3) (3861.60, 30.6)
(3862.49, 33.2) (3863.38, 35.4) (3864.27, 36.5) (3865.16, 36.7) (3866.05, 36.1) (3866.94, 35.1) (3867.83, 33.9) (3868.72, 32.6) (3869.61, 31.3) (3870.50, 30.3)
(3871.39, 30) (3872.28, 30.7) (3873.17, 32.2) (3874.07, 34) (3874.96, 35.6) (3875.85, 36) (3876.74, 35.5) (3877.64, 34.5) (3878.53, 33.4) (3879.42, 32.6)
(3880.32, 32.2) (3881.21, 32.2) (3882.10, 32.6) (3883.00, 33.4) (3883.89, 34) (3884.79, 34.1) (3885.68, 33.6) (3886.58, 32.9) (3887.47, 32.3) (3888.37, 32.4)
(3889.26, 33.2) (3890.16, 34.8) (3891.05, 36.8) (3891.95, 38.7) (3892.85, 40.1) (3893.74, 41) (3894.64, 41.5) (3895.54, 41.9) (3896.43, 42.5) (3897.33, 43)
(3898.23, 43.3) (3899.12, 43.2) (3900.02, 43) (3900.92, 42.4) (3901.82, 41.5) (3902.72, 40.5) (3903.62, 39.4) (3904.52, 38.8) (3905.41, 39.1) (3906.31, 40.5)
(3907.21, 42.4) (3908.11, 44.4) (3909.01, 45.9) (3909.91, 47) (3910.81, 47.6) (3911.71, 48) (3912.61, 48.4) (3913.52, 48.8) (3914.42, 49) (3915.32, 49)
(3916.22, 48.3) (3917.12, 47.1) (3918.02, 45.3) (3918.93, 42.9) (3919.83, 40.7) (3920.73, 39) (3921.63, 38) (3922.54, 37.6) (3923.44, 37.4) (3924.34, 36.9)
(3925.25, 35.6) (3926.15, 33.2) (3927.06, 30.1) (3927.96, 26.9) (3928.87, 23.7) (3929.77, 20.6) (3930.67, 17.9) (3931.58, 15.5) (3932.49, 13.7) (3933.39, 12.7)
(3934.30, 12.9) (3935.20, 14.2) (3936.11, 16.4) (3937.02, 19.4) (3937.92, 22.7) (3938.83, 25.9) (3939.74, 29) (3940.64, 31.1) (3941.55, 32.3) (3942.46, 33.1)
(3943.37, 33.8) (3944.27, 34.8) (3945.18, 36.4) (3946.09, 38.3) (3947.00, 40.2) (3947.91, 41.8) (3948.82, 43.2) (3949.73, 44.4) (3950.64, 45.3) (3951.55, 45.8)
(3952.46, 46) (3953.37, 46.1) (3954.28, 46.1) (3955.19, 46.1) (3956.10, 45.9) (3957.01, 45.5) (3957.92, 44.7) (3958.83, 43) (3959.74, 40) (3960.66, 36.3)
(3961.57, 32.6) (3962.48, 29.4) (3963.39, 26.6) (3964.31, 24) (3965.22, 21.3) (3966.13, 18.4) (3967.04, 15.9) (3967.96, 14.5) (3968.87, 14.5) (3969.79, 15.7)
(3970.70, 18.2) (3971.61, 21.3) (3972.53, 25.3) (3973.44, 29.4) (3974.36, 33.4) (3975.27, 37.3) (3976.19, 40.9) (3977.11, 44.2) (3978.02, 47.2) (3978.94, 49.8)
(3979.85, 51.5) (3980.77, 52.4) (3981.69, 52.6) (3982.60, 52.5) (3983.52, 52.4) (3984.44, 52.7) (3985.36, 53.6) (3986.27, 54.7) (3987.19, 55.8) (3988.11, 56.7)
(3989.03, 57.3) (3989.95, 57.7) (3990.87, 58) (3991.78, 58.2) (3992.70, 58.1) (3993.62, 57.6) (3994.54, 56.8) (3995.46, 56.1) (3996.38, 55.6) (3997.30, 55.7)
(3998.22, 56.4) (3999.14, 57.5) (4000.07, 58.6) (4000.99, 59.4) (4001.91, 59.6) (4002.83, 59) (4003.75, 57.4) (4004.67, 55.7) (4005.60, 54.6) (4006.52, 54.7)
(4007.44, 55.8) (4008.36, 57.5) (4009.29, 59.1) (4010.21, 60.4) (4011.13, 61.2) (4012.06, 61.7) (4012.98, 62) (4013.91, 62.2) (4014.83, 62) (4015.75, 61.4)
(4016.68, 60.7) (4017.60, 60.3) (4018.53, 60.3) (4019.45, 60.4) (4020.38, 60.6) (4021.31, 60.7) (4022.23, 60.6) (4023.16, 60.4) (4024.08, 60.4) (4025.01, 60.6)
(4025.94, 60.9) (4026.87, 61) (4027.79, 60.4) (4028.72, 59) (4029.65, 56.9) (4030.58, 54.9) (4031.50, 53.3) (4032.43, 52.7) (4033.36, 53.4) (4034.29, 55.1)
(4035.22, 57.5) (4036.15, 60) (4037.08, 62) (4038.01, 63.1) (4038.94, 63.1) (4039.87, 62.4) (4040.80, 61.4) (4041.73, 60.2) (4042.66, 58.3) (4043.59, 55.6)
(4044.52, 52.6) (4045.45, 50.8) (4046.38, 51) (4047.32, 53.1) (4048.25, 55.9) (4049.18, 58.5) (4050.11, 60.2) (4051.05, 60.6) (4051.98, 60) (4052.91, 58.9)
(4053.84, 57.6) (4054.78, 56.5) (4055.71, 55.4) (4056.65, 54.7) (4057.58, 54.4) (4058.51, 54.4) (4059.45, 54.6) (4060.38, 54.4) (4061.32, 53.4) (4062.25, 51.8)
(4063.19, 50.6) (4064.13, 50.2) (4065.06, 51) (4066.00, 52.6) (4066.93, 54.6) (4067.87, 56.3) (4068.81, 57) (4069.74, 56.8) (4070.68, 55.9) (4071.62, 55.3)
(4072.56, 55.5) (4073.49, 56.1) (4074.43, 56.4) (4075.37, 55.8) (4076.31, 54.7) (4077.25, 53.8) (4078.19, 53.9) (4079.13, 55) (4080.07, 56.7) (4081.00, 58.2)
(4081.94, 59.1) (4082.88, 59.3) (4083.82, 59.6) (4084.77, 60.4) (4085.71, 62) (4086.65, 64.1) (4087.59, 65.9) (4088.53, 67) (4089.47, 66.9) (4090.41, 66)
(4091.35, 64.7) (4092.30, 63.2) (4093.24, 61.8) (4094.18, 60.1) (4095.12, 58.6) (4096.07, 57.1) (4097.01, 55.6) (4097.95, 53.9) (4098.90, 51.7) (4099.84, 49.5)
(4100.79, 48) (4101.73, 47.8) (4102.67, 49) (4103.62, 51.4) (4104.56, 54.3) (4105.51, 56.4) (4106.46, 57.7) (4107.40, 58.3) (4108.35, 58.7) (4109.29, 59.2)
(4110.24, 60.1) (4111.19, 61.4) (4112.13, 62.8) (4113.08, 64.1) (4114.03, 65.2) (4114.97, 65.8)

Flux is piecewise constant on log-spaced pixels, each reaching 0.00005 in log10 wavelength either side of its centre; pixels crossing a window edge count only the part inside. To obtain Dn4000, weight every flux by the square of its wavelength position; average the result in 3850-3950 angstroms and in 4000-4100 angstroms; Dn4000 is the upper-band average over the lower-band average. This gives 1.79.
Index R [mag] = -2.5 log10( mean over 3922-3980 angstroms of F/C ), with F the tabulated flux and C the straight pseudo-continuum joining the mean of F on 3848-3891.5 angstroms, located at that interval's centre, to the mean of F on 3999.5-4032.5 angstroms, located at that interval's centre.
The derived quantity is 0.44 mag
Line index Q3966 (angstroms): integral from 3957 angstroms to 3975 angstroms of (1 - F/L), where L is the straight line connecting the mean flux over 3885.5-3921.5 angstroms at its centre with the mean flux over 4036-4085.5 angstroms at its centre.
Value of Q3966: 7.71 angstroms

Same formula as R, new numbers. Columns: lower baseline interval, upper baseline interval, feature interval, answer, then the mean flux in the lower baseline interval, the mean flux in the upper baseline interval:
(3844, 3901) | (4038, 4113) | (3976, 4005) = -0.149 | 35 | 57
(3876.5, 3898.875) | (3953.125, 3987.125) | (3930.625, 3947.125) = 0.417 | 36.2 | 37.4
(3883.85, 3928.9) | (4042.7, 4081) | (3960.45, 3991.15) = 0.226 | 40.2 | 55.1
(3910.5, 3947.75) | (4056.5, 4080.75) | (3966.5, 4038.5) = -0.178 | 33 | 54.5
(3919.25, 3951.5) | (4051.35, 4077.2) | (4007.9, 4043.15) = -0.247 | 30.4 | 55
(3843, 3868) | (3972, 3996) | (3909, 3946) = 0.270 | 34.1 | 50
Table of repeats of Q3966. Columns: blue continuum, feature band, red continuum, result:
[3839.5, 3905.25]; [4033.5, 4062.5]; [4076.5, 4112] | -2.09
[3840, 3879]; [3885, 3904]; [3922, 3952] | -4.31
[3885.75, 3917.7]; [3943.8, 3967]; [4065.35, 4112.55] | 4.12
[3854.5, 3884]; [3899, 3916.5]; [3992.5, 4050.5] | -2.34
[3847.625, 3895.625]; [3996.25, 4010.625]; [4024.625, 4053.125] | -1.25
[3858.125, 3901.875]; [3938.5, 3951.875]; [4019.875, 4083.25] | 1.95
